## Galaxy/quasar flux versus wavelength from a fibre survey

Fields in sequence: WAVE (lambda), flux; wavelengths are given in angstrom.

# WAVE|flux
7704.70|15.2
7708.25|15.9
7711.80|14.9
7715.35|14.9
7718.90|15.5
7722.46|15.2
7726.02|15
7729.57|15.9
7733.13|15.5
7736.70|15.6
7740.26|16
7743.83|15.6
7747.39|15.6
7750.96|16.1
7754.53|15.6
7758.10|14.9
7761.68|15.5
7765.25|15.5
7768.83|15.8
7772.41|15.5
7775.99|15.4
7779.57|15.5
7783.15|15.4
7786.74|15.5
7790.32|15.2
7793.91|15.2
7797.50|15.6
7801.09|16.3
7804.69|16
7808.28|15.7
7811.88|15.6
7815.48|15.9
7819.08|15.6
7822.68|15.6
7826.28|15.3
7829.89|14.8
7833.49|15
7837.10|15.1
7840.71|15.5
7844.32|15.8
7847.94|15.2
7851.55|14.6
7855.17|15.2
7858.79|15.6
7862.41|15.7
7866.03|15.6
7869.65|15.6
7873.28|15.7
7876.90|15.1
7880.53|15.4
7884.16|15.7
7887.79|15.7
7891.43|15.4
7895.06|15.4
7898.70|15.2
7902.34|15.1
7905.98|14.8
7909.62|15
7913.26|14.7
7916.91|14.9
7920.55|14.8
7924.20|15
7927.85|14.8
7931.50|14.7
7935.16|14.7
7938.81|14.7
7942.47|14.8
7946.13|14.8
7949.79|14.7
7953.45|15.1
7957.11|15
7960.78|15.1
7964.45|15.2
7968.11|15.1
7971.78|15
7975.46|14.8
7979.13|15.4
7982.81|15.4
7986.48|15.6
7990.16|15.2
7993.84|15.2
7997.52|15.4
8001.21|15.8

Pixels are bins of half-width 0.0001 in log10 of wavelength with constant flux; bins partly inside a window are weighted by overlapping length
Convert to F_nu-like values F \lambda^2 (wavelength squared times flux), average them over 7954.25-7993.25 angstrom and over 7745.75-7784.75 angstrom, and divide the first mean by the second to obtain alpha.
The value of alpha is 1.0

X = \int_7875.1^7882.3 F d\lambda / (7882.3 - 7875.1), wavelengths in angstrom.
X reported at 15.2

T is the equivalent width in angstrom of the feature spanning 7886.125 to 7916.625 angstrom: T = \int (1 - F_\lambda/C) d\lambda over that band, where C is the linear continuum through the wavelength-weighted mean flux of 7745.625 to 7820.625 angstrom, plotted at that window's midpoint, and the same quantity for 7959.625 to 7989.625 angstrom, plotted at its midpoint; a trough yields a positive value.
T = 0.41 angstrom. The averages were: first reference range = 15.6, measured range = 15.1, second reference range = 15.2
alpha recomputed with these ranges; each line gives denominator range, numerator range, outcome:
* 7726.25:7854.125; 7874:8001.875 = 1.01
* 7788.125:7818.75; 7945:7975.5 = 0.99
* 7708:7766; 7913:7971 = 1.01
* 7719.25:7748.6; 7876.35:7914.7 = 1.02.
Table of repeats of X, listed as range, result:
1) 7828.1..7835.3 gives 14.9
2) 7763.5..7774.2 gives 15.6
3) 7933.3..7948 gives 14.7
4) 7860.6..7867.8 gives 15.7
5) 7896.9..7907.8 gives 15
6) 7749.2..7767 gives 15.5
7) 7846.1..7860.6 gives 15.1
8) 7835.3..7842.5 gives 15.3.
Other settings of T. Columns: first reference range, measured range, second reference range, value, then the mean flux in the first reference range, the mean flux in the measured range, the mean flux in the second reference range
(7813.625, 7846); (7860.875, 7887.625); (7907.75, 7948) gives -0.7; 15.4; 15.6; 14.8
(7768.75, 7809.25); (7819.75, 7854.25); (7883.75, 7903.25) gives 0.6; 15.6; 15.2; 15.4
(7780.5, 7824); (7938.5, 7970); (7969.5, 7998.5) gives 0.7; 15.6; 15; 15.2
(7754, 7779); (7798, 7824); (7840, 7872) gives -0.6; 15.5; 15.8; 15.4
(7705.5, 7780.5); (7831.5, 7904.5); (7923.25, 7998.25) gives -0.7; 15.5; 15.4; 15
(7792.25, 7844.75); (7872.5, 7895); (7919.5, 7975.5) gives -0.4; 15.5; 15.5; 14.9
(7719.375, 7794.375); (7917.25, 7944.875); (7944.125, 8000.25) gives 0.8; 15.5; 14.8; 15.1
